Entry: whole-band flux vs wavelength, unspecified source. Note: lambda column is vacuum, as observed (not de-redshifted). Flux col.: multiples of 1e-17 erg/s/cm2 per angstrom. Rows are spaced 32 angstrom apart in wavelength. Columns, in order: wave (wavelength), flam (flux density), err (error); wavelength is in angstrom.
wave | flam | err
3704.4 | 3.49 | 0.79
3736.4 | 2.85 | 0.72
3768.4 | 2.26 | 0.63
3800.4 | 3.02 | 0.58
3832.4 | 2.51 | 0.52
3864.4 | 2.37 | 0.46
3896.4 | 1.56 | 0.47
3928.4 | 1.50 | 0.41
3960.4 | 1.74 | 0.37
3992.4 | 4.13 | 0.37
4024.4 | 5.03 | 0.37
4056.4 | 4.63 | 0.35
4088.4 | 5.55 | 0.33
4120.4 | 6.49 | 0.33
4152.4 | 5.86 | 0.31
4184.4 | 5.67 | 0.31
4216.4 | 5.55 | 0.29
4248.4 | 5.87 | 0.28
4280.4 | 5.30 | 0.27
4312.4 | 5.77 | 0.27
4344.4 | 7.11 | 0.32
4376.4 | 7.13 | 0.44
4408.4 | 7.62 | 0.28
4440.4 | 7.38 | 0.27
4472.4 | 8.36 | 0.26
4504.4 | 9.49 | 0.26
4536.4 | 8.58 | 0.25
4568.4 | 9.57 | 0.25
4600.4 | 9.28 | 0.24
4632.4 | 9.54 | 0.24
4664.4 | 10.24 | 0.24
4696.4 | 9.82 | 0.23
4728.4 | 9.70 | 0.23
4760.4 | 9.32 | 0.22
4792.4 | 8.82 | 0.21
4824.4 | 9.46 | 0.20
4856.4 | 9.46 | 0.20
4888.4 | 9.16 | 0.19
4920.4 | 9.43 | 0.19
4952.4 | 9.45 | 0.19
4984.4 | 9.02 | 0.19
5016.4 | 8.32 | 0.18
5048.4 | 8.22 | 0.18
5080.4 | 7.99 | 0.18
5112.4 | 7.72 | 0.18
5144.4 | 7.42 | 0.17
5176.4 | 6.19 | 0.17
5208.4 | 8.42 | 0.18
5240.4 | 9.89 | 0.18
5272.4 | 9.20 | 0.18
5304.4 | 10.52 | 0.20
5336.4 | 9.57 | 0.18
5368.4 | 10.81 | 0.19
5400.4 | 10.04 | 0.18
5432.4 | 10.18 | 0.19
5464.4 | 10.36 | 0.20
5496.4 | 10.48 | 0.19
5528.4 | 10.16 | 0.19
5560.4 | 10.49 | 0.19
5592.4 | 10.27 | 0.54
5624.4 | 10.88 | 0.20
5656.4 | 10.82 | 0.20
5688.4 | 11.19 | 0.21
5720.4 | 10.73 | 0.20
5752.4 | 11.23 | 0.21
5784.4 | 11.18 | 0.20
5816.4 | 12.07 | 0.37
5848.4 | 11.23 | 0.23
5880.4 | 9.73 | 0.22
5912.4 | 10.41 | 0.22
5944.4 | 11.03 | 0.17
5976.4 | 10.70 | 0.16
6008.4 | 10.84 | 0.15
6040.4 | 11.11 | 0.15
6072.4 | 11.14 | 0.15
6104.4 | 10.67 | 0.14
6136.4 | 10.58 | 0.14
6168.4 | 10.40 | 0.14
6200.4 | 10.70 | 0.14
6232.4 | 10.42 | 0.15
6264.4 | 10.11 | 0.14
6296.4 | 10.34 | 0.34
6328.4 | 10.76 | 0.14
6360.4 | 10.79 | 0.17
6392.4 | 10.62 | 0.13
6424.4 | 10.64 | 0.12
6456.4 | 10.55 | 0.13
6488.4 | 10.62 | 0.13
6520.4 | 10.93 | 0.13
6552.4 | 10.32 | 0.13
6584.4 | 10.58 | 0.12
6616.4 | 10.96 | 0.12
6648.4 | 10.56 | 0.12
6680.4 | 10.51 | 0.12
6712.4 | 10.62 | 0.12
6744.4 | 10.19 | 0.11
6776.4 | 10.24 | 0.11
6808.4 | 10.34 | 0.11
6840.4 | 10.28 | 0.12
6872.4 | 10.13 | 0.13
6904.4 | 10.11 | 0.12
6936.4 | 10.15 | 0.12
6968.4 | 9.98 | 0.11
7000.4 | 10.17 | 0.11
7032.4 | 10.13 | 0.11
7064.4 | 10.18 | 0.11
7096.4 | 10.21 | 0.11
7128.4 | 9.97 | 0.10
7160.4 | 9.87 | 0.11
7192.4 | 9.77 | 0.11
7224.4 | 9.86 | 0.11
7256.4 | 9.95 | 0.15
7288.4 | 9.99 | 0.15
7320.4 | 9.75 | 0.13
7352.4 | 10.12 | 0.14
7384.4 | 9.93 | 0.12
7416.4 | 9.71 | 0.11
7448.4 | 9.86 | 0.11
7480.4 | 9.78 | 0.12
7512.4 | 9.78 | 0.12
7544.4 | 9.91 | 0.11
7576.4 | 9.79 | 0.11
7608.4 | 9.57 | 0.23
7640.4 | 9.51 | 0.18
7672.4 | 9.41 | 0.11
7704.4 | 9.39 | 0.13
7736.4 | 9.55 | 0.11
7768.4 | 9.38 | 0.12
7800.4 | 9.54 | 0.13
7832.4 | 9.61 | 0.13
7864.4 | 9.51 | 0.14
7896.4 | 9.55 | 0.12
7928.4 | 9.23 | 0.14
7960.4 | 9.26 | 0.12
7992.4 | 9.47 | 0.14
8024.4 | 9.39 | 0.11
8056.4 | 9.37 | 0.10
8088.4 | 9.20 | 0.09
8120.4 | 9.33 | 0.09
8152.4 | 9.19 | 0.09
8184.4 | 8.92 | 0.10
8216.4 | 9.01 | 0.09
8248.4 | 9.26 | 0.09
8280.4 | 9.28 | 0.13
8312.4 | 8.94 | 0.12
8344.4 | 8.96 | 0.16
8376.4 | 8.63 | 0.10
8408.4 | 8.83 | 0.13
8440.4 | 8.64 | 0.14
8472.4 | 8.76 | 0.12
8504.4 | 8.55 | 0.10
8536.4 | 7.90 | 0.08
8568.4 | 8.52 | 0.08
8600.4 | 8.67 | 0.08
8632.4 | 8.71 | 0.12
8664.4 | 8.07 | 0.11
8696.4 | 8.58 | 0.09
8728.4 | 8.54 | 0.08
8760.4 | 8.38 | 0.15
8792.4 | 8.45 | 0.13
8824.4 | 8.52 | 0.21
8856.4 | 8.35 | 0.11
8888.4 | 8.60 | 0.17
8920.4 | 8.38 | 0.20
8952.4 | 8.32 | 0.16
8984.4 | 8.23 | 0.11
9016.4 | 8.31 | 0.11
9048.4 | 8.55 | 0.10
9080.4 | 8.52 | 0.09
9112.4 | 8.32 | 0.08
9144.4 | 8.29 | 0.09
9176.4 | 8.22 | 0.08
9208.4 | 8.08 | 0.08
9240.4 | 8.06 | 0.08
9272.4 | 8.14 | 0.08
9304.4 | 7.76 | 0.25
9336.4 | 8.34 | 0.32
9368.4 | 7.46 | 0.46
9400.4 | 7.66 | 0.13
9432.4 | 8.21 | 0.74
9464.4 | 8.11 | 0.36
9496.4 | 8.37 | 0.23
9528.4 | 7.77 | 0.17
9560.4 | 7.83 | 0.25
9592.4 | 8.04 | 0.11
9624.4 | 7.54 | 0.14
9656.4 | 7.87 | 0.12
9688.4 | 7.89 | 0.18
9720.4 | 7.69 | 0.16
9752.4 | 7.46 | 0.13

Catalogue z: 0.000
